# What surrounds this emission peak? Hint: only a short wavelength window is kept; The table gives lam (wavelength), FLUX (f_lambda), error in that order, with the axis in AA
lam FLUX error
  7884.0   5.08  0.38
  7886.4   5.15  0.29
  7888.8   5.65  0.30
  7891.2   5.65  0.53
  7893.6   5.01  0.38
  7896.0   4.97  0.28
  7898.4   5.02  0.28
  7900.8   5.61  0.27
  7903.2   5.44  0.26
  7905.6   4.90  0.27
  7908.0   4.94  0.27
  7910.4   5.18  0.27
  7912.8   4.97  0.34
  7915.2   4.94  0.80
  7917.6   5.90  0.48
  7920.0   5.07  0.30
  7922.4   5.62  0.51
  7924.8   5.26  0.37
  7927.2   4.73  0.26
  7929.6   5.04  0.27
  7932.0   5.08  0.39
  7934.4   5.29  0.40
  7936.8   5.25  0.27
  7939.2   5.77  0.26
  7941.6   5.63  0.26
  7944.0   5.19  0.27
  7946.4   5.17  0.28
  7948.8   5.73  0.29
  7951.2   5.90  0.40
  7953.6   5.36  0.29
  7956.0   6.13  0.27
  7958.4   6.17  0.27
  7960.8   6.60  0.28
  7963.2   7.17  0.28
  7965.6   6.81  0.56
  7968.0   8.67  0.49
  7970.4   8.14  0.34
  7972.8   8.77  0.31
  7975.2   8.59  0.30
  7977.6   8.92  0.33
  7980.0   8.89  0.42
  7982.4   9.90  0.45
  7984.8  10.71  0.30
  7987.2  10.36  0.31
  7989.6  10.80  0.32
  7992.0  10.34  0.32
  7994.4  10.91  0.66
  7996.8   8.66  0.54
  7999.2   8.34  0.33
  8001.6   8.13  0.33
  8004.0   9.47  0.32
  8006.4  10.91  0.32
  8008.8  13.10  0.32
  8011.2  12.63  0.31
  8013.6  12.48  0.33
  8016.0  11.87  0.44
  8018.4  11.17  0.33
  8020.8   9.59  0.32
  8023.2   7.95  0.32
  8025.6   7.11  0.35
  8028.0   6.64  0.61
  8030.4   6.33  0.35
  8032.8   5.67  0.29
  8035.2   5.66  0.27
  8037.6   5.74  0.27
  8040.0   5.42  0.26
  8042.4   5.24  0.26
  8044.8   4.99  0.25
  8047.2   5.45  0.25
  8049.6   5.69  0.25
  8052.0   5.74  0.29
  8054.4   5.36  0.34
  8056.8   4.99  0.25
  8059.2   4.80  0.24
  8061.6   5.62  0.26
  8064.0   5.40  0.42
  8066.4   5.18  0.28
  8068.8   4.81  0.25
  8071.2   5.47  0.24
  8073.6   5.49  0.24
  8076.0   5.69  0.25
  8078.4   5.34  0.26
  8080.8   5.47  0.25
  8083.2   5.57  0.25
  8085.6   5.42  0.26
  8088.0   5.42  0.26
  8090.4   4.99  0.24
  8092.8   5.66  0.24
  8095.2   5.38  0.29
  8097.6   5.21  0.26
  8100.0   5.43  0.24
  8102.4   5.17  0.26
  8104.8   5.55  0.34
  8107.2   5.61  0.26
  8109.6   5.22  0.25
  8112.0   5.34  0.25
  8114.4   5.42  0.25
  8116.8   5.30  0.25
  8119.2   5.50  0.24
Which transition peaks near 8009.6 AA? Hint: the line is [N II]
